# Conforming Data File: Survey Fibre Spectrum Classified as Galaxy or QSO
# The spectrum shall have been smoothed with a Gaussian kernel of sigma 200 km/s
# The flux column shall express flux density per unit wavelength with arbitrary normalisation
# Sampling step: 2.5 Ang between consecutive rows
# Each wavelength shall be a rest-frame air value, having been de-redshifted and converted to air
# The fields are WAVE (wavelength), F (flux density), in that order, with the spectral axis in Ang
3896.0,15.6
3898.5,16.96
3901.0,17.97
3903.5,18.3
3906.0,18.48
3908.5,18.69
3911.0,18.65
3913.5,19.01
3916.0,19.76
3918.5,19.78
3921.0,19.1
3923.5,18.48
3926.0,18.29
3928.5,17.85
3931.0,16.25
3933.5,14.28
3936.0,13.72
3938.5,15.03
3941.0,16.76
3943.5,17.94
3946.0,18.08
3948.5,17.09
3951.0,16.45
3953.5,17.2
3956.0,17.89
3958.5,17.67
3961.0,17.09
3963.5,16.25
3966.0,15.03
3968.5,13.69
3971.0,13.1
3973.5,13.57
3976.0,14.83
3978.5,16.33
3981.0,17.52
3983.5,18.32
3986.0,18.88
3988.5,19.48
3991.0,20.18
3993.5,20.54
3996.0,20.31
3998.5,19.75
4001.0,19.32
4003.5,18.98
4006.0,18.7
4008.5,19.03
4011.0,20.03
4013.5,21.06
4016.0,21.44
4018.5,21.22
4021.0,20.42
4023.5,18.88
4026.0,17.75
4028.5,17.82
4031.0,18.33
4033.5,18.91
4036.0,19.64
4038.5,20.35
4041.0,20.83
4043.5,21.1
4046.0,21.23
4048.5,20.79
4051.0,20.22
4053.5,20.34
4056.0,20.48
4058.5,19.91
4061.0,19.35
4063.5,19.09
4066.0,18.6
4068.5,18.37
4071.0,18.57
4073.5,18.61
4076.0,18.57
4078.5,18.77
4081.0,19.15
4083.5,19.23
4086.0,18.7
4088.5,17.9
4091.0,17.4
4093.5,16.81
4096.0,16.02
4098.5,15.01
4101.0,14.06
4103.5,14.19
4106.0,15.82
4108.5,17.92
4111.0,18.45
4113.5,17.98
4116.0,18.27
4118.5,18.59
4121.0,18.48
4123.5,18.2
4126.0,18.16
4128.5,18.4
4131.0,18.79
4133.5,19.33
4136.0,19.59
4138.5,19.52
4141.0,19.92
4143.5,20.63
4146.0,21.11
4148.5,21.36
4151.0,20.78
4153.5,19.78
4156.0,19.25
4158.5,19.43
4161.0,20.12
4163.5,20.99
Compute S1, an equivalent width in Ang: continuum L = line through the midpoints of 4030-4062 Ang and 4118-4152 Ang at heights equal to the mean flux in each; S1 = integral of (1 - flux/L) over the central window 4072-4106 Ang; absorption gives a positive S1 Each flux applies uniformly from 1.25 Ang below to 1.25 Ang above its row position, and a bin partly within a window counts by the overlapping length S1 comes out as 4.5 Ang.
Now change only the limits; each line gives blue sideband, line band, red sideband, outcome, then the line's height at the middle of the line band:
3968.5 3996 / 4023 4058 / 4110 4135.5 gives -4.0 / 17.8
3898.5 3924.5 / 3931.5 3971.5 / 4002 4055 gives 6.2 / 19.1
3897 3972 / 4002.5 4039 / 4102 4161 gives -3.2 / 17.9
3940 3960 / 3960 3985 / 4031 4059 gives 3.4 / 18.1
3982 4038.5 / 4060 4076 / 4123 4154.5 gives 0.7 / 19.6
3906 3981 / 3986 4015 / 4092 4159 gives -4.0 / 17.3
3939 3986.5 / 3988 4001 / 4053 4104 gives -2.4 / 16.9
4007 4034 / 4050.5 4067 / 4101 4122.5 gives -1.0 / 18.6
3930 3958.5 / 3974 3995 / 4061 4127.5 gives -1.6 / 16.8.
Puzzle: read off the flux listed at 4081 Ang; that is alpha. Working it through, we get 19.15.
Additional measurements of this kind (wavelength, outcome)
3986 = 18.88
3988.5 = 19.48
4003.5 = 18.98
